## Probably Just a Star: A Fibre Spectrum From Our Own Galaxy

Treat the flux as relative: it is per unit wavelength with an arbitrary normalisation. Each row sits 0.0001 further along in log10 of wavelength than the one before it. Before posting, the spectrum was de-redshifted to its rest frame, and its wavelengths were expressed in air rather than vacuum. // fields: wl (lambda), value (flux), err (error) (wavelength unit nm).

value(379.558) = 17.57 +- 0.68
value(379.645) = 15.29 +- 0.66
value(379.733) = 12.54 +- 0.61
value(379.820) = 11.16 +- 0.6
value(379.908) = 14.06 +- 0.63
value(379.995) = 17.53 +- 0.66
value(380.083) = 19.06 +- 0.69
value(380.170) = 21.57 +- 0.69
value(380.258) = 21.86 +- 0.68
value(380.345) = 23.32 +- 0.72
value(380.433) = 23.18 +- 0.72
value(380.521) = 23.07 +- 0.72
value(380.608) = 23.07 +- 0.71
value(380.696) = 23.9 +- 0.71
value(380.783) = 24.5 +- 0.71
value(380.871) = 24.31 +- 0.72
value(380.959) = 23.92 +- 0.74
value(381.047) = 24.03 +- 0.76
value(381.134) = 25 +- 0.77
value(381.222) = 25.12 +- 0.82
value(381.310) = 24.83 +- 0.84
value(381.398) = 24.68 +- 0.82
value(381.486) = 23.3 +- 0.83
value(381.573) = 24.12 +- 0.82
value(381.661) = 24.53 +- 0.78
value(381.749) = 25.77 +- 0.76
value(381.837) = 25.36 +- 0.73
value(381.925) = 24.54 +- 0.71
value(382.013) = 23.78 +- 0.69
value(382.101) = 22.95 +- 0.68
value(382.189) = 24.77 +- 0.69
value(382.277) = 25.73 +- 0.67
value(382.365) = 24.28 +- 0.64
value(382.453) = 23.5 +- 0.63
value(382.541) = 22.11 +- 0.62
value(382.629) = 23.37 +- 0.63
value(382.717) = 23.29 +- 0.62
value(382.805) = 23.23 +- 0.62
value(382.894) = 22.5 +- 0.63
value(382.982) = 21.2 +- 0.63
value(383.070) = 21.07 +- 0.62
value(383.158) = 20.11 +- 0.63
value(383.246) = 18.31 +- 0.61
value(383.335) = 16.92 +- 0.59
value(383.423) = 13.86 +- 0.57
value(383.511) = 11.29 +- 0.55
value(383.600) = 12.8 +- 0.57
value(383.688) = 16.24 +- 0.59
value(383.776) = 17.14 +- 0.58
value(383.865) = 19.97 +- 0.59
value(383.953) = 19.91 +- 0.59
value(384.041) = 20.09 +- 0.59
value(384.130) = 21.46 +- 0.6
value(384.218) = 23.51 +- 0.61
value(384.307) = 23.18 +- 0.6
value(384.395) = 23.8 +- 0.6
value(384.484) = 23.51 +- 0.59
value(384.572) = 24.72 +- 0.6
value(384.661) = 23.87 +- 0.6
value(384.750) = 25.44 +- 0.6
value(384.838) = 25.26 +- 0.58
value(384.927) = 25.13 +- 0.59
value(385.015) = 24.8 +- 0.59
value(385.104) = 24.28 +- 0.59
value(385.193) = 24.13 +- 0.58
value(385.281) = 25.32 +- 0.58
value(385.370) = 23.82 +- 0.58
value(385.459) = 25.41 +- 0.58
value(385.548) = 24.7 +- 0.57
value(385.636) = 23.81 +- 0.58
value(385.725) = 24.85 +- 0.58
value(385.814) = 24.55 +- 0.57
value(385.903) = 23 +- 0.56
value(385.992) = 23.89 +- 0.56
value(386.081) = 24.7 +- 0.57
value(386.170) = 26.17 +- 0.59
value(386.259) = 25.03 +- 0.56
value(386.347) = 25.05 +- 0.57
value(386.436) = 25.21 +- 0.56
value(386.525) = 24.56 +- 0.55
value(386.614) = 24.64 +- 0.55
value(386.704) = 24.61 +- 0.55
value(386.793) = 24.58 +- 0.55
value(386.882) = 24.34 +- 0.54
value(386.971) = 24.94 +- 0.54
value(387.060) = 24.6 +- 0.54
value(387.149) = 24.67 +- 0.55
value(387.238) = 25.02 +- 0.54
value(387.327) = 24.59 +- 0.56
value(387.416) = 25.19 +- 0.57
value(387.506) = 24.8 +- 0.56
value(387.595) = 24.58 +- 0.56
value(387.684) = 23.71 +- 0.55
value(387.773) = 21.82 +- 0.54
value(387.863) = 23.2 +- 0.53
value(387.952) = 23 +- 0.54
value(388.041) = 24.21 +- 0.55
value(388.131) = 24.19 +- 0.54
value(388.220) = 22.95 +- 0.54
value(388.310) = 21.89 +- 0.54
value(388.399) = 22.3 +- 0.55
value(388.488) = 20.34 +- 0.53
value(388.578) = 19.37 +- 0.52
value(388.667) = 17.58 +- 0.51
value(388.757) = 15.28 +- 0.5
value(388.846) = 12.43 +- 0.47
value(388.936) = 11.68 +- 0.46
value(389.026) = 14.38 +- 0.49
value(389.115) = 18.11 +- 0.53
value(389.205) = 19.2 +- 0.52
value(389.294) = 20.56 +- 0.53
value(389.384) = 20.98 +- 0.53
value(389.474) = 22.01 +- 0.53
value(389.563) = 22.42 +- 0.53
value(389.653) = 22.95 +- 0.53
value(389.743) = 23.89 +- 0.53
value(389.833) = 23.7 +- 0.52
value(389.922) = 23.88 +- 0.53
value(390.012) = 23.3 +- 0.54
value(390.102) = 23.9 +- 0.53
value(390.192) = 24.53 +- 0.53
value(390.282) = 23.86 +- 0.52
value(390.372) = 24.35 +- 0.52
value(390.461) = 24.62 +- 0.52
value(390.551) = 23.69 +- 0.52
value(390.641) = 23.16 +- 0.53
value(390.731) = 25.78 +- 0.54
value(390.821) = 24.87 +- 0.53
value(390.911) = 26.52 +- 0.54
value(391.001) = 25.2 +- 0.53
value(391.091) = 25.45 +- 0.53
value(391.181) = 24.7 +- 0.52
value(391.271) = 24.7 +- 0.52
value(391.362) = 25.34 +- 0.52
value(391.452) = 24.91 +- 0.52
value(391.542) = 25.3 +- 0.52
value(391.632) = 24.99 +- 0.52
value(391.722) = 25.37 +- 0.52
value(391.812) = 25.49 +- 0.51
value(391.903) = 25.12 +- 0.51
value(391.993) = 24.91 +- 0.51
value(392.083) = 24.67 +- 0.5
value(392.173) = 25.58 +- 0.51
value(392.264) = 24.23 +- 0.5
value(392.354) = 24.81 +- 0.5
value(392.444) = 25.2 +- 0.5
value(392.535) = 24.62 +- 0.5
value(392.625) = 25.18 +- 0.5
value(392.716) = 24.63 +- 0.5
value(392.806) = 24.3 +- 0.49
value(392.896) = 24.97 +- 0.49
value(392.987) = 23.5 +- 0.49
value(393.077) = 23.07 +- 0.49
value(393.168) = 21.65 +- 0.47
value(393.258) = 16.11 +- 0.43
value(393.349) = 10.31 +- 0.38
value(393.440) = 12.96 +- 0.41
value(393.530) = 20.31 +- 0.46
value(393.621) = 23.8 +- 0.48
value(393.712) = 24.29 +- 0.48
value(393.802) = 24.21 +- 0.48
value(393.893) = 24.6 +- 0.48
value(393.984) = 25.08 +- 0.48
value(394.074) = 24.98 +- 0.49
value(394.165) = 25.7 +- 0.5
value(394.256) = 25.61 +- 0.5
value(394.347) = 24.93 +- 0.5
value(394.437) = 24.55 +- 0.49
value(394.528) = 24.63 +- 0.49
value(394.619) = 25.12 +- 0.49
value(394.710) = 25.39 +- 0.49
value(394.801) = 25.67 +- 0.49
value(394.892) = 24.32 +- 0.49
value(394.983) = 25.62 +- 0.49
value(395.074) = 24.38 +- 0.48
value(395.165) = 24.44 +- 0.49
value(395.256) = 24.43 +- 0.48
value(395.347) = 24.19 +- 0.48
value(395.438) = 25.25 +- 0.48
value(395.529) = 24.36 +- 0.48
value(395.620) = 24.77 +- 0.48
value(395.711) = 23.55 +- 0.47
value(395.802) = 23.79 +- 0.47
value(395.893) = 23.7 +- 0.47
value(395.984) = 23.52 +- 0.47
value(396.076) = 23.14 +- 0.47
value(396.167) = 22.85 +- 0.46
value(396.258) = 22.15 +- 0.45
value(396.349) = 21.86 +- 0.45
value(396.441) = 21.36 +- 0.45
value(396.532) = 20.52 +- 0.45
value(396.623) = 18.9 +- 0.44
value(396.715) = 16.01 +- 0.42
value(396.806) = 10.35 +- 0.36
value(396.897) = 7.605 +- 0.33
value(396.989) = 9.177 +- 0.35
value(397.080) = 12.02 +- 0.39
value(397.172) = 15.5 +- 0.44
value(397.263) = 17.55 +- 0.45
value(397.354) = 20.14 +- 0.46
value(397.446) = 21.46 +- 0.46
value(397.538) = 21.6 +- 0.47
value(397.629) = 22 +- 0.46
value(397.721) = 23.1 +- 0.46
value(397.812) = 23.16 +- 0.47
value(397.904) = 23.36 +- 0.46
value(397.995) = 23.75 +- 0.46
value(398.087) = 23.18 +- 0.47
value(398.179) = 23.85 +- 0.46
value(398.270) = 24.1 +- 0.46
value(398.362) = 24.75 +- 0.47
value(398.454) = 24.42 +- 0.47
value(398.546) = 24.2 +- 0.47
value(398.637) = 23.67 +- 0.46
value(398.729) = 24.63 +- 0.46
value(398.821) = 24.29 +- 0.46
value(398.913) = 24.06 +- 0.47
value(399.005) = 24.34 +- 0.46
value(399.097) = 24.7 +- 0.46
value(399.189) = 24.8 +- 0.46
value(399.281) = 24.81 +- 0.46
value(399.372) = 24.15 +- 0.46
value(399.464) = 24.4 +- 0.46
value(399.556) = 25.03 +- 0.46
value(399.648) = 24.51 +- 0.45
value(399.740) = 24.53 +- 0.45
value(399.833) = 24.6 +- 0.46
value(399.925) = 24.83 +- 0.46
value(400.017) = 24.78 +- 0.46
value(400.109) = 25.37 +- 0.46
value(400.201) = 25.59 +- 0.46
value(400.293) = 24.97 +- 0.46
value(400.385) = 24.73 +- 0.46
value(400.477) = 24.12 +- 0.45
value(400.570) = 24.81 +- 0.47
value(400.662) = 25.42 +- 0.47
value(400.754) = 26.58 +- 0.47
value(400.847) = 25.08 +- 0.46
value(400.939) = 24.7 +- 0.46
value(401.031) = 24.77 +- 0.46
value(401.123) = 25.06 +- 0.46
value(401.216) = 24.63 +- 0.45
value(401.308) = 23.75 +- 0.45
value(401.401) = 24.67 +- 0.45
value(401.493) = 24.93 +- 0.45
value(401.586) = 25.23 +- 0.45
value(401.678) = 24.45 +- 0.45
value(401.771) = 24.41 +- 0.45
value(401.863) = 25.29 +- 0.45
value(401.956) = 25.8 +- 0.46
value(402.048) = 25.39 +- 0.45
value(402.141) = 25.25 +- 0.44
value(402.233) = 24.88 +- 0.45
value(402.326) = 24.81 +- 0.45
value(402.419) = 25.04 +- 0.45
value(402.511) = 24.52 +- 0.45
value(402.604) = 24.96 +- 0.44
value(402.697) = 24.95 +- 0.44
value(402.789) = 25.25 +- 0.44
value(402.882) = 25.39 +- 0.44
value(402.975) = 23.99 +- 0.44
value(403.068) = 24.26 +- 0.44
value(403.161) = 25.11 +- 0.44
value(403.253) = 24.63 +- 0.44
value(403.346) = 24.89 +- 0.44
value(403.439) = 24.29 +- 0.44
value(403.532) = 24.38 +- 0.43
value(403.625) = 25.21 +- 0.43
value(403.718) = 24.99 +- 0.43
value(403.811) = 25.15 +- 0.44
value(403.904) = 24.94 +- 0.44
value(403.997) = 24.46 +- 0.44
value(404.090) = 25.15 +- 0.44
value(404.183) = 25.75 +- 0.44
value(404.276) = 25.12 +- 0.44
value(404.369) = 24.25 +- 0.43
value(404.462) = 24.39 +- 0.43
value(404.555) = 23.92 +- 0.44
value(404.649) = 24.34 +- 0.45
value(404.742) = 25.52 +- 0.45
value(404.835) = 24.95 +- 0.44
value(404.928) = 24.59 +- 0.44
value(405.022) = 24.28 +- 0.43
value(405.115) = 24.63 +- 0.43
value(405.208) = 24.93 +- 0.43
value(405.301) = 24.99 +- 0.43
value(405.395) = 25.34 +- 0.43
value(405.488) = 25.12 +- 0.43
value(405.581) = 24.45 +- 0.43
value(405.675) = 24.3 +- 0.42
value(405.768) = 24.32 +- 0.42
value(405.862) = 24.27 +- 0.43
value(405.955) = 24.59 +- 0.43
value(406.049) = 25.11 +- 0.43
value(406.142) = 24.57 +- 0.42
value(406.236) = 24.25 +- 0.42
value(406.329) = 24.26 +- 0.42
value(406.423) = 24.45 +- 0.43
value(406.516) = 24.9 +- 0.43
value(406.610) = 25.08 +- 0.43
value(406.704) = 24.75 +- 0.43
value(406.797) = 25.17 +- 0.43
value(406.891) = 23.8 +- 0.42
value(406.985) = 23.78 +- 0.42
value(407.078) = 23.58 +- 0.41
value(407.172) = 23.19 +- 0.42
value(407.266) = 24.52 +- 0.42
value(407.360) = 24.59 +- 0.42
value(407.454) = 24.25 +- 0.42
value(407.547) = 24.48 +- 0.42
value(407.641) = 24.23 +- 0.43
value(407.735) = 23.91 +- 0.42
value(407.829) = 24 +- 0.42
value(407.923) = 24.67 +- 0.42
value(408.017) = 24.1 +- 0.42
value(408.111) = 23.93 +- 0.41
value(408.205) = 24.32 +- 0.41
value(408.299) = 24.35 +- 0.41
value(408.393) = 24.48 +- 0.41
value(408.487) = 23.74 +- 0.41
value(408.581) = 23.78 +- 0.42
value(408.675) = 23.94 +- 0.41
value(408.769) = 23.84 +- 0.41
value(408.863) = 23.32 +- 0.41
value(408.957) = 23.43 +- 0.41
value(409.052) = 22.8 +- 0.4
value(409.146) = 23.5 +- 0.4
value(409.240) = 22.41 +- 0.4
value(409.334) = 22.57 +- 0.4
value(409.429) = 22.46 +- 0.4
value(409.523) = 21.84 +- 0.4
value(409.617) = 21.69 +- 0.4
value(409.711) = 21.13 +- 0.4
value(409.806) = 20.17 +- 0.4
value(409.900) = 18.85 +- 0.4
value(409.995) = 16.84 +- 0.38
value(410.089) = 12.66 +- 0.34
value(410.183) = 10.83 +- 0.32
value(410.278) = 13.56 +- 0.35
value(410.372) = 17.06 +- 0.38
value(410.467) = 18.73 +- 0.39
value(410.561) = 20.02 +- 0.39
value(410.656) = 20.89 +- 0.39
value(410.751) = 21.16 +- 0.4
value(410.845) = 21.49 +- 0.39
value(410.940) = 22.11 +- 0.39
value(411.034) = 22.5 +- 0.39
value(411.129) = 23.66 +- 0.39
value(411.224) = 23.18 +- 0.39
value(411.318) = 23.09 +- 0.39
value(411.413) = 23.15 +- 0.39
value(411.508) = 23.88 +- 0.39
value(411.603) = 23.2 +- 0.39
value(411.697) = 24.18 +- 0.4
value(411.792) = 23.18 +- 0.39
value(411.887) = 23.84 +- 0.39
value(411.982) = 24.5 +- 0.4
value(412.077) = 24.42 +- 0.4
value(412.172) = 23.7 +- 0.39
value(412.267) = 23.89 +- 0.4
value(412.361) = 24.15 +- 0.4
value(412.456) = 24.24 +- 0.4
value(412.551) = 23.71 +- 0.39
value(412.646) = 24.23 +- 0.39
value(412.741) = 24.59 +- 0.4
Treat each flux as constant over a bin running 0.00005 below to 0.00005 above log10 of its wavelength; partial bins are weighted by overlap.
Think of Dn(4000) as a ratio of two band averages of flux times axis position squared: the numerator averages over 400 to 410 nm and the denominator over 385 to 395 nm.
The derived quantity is 1.12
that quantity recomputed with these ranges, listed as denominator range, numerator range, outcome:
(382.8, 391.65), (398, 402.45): 1.17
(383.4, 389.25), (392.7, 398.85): 1.04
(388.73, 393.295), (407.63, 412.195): 1.05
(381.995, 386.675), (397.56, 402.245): 1.18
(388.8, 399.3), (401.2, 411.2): 1.11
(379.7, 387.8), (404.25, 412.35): 1.15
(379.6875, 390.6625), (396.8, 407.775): 1.17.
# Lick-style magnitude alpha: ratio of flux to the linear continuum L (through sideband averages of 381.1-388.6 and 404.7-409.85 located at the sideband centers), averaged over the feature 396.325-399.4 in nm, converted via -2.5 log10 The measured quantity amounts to 0.13 mag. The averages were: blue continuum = 23.1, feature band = 21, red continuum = 24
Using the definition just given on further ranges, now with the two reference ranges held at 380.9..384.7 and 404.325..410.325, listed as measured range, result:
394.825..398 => 0.09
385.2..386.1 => -0.10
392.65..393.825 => 0.07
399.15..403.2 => -0.09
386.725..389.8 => 0.03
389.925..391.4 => -0.10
